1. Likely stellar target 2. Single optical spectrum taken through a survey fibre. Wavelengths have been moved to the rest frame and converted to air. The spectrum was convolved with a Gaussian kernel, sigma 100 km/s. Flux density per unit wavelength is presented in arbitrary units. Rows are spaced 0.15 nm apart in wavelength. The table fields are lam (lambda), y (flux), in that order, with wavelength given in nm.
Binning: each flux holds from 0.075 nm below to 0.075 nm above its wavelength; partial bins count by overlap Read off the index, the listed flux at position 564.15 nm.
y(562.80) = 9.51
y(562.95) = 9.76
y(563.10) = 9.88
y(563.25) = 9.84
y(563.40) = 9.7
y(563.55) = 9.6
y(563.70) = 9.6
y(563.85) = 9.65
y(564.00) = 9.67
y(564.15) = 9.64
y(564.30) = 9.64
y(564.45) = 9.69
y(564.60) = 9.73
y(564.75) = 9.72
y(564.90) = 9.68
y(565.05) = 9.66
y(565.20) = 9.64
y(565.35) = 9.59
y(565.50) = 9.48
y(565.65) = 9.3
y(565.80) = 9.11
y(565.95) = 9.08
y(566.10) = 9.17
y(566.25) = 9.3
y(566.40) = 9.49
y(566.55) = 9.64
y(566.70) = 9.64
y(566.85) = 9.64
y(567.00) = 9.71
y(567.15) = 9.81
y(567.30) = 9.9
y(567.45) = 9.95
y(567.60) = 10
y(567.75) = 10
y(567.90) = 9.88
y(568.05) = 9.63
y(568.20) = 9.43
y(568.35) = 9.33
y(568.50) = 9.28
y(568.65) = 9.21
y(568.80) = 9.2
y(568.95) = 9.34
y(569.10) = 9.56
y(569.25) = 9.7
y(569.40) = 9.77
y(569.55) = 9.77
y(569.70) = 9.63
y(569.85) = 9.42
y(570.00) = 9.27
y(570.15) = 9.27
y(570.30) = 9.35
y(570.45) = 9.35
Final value 9.64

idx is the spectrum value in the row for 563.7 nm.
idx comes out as 9.6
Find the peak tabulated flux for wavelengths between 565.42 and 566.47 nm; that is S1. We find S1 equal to 9.49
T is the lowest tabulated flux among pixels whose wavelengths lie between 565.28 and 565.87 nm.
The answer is 9.11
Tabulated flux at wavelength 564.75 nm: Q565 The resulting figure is 9.72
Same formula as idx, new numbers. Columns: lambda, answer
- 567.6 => 10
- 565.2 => 9.64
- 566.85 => 9.64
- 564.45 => 9.69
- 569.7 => 9.63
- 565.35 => 9.59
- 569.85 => 9.42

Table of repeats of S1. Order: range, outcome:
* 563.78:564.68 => 9.73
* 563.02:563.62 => 9.88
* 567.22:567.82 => 10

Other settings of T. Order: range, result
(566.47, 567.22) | 9.64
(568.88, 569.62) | 9.34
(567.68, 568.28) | 9.43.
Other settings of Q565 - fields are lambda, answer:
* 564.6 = 9.73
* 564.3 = 9.64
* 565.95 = 9.08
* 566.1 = 9.17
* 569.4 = 9.77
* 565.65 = 9.3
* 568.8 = 9.2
